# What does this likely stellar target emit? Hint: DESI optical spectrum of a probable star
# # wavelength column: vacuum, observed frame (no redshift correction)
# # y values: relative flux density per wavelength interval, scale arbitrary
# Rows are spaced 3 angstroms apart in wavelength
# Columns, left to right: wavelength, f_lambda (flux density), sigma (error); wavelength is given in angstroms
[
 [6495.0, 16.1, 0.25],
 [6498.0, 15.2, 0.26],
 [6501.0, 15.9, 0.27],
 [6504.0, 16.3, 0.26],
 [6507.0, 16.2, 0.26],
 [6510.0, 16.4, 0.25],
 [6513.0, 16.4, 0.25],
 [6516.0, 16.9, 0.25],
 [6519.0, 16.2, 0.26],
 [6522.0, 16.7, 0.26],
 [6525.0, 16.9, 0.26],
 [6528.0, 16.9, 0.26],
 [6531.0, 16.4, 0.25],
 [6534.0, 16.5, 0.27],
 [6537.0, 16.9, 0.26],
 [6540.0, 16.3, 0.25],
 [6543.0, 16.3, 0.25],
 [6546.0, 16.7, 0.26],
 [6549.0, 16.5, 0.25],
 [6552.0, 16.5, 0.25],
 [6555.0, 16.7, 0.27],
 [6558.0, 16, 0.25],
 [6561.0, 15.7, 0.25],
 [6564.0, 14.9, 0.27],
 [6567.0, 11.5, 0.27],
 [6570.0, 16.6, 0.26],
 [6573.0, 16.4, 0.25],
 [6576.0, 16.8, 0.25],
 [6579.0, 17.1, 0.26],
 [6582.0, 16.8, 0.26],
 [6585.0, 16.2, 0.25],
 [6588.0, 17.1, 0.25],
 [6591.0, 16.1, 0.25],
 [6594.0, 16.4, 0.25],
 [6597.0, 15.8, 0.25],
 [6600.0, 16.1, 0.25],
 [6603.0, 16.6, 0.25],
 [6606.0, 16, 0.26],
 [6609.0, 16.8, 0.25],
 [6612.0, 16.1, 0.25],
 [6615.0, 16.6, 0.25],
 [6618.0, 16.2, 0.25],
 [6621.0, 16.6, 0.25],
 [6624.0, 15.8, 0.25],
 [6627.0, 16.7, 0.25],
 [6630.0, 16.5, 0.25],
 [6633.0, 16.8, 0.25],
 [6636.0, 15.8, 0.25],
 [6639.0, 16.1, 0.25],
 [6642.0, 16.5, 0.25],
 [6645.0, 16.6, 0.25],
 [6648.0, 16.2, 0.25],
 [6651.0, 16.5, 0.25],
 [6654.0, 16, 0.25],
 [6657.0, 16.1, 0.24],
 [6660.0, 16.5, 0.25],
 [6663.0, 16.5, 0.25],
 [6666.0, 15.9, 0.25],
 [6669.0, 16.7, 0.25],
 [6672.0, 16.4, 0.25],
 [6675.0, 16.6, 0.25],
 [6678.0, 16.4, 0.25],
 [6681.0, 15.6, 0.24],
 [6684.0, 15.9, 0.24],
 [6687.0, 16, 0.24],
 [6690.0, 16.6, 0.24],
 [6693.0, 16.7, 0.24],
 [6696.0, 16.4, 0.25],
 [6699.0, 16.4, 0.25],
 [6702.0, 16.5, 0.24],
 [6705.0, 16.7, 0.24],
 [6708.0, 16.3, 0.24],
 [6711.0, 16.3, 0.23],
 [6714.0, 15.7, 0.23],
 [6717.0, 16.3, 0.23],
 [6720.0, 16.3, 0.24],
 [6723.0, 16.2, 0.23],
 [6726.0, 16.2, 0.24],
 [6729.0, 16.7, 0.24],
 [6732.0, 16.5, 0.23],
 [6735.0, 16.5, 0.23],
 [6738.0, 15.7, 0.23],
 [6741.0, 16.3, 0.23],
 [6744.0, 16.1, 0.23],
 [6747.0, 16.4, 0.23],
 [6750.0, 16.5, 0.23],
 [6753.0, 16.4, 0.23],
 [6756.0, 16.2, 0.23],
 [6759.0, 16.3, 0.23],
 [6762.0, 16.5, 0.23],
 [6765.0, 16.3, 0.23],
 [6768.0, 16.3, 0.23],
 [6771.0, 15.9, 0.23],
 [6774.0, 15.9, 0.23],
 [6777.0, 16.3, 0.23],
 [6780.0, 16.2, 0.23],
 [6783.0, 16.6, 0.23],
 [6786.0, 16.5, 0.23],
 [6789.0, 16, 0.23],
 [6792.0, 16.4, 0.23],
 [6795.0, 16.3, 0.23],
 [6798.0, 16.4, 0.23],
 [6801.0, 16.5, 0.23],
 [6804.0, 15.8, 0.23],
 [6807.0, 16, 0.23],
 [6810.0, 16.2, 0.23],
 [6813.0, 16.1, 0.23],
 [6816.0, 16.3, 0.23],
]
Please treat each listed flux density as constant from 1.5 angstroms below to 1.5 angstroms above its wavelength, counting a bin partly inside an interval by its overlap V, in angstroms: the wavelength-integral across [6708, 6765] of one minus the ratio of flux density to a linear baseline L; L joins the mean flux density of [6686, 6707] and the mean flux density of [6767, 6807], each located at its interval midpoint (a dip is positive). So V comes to 0.29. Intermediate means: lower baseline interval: 16.5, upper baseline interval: 16.2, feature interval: 16.3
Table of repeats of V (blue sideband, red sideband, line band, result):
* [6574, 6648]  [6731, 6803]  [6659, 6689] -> 0.2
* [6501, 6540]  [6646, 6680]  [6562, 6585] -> 1.0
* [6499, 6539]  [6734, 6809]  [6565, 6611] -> 0.8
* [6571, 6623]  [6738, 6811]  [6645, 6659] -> 0.1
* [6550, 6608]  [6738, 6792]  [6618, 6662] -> -0.5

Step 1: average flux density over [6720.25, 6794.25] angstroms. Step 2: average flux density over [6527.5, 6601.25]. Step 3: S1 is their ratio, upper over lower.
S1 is 1.01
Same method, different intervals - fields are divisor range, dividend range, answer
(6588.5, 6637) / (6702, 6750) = 1.00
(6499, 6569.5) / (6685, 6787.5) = 1.01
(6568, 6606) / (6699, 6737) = 1.00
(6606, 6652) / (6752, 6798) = 0.99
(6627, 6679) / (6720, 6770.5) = 1.00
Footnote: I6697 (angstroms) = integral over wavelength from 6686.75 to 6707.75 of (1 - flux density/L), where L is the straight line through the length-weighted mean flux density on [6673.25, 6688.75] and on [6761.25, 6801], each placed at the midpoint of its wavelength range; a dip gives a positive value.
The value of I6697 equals -0.5 angstroms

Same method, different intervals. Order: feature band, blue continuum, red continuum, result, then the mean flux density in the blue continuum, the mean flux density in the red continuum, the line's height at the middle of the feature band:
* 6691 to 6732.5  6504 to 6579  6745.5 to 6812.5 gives -0.3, 16.2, 16.3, 16.3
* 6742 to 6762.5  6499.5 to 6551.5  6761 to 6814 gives -0.1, 16.5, 16.2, 16.3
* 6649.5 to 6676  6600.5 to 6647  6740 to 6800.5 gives 0.0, 16.4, 16.3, 16.4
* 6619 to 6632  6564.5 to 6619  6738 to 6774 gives -0.2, 16.2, 16.2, 16.2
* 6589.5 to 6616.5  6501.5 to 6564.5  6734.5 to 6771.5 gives 0.1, 16.4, 16.3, 16.4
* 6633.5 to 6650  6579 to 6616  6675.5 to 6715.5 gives 0.1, 16.4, 16.3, 16.3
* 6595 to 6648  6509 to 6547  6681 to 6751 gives 0.4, 16.6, 16.3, 16.4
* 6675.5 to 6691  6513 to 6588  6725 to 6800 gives 0.2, 16.3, 16.3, 16.3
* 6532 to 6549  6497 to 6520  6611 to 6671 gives -0.3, 16.2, 16.3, 16.2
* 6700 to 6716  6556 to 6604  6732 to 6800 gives -0.1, 16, 16.3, 16.2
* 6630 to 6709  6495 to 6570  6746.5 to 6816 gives -0.7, 16.1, 16.3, 16.2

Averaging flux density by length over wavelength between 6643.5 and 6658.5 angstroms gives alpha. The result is 16.3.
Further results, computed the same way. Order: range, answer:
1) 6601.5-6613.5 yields 16.4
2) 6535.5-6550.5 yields 16.5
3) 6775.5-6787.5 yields 16.4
